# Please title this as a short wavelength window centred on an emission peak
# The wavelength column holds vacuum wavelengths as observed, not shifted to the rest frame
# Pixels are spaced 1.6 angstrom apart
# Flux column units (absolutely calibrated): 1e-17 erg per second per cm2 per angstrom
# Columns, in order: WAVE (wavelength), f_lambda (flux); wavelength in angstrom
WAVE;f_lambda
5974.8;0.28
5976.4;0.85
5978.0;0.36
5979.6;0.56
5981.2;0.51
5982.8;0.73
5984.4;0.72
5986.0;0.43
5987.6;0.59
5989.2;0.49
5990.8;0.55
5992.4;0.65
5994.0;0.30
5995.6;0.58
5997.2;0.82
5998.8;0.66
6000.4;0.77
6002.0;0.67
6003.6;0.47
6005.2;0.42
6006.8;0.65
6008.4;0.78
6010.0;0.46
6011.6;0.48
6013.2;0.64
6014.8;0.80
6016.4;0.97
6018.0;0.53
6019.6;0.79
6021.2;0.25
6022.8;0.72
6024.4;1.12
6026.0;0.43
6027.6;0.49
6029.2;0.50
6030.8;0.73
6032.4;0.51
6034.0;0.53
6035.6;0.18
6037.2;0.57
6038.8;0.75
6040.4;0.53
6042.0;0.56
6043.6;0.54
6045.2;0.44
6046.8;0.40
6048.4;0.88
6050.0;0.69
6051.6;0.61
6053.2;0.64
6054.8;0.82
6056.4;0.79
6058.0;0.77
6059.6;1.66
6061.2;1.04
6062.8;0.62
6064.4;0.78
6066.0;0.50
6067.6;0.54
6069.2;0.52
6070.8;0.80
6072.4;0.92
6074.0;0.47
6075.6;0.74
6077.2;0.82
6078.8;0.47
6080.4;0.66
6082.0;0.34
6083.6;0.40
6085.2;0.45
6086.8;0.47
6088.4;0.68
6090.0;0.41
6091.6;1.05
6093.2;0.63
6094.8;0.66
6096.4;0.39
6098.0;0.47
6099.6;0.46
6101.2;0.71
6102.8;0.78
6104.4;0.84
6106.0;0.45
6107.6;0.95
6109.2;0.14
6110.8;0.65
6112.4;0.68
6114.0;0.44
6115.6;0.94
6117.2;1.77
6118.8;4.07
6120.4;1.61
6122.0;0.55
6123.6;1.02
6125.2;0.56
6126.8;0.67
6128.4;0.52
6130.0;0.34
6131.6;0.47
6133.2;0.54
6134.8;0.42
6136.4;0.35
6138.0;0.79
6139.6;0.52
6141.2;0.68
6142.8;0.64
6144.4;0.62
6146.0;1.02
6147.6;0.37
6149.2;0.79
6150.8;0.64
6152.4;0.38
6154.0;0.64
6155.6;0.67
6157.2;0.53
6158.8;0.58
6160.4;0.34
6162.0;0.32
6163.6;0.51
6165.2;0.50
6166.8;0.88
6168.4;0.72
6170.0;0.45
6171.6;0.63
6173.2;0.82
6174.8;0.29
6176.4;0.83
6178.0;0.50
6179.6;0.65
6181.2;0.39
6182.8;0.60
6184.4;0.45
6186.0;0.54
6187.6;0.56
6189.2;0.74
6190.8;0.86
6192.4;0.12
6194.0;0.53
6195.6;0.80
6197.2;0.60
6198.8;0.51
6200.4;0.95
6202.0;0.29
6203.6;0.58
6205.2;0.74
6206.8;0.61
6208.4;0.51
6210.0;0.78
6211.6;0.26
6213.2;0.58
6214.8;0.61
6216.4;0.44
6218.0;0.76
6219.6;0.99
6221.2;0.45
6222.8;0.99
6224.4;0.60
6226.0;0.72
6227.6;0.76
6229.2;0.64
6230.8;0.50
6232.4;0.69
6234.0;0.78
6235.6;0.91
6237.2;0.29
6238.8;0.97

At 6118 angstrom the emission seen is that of [O III]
